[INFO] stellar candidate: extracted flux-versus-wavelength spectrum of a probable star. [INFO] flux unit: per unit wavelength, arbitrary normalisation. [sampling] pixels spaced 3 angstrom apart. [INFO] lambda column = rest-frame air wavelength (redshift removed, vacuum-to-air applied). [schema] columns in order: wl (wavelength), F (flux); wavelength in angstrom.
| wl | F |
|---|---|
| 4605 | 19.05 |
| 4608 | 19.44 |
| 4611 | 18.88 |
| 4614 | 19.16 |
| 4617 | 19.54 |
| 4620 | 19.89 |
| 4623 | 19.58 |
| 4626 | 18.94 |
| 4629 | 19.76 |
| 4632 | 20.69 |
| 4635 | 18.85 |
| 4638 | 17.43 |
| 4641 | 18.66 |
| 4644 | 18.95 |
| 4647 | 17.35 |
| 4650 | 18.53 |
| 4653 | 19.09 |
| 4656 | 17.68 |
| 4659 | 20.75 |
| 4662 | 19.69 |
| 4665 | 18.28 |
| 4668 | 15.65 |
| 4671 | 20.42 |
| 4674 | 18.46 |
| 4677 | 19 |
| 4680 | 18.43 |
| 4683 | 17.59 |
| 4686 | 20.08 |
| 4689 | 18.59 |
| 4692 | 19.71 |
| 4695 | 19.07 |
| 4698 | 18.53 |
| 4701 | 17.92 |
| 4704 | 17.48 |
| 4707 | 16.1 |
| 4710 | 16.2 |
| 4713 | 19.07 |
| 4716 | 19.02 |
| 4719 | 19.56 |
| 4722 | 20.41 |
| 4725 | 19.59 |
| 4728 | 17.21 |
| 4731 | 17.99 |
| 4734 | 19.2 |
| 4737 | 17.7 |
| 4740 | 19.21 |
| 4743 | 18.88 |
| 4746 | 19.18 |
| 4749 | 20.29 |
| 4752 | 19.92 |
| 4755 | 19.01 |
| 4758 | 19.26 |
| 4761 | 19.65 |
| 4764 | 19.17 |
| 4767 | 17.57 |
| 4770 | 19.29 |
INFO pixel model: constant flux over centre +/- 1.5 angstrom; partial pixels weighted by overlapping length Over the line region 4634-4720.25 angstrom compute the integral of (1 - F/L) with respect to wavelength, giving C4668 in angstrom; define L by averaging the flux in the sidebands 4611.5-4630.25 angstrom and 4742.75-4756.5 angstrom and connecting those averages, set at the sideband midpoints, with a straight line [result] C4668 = 4.4 angstrom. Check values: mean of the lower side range 19.4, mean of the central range 18.5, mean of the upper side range 19.5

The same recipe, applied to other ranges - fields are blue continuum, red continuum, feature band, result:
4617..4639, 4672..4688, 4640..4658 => 0.6 angstrom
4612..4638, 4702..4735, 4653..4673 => 0.2 angstrom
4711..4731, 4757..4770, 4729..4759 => -0.1 angstrom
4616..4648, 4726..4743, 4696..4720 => 0.7 angstrom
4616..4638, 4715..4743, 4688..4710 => 1.1 angstrom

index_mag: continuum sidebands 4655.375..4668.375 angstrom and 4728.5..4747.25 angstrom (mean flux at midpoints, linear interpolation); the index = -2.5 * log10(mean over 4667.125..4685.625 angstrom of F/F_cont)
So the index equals 0.01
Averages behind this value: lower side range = 18.7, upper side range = 18.6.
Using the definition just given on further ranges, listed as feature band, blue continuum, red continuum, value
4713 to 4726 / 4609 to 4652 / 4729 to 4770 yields -0.033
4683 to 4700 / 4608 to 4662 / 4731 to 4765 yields 0.006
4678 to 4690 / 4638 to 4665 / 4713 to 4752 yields 0.010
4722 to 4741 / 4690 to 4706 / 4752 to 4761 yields 0.021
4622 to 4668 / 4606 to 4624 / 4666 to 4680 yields 0.002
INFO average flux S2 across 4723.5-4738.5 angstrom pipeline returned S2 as 18.3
